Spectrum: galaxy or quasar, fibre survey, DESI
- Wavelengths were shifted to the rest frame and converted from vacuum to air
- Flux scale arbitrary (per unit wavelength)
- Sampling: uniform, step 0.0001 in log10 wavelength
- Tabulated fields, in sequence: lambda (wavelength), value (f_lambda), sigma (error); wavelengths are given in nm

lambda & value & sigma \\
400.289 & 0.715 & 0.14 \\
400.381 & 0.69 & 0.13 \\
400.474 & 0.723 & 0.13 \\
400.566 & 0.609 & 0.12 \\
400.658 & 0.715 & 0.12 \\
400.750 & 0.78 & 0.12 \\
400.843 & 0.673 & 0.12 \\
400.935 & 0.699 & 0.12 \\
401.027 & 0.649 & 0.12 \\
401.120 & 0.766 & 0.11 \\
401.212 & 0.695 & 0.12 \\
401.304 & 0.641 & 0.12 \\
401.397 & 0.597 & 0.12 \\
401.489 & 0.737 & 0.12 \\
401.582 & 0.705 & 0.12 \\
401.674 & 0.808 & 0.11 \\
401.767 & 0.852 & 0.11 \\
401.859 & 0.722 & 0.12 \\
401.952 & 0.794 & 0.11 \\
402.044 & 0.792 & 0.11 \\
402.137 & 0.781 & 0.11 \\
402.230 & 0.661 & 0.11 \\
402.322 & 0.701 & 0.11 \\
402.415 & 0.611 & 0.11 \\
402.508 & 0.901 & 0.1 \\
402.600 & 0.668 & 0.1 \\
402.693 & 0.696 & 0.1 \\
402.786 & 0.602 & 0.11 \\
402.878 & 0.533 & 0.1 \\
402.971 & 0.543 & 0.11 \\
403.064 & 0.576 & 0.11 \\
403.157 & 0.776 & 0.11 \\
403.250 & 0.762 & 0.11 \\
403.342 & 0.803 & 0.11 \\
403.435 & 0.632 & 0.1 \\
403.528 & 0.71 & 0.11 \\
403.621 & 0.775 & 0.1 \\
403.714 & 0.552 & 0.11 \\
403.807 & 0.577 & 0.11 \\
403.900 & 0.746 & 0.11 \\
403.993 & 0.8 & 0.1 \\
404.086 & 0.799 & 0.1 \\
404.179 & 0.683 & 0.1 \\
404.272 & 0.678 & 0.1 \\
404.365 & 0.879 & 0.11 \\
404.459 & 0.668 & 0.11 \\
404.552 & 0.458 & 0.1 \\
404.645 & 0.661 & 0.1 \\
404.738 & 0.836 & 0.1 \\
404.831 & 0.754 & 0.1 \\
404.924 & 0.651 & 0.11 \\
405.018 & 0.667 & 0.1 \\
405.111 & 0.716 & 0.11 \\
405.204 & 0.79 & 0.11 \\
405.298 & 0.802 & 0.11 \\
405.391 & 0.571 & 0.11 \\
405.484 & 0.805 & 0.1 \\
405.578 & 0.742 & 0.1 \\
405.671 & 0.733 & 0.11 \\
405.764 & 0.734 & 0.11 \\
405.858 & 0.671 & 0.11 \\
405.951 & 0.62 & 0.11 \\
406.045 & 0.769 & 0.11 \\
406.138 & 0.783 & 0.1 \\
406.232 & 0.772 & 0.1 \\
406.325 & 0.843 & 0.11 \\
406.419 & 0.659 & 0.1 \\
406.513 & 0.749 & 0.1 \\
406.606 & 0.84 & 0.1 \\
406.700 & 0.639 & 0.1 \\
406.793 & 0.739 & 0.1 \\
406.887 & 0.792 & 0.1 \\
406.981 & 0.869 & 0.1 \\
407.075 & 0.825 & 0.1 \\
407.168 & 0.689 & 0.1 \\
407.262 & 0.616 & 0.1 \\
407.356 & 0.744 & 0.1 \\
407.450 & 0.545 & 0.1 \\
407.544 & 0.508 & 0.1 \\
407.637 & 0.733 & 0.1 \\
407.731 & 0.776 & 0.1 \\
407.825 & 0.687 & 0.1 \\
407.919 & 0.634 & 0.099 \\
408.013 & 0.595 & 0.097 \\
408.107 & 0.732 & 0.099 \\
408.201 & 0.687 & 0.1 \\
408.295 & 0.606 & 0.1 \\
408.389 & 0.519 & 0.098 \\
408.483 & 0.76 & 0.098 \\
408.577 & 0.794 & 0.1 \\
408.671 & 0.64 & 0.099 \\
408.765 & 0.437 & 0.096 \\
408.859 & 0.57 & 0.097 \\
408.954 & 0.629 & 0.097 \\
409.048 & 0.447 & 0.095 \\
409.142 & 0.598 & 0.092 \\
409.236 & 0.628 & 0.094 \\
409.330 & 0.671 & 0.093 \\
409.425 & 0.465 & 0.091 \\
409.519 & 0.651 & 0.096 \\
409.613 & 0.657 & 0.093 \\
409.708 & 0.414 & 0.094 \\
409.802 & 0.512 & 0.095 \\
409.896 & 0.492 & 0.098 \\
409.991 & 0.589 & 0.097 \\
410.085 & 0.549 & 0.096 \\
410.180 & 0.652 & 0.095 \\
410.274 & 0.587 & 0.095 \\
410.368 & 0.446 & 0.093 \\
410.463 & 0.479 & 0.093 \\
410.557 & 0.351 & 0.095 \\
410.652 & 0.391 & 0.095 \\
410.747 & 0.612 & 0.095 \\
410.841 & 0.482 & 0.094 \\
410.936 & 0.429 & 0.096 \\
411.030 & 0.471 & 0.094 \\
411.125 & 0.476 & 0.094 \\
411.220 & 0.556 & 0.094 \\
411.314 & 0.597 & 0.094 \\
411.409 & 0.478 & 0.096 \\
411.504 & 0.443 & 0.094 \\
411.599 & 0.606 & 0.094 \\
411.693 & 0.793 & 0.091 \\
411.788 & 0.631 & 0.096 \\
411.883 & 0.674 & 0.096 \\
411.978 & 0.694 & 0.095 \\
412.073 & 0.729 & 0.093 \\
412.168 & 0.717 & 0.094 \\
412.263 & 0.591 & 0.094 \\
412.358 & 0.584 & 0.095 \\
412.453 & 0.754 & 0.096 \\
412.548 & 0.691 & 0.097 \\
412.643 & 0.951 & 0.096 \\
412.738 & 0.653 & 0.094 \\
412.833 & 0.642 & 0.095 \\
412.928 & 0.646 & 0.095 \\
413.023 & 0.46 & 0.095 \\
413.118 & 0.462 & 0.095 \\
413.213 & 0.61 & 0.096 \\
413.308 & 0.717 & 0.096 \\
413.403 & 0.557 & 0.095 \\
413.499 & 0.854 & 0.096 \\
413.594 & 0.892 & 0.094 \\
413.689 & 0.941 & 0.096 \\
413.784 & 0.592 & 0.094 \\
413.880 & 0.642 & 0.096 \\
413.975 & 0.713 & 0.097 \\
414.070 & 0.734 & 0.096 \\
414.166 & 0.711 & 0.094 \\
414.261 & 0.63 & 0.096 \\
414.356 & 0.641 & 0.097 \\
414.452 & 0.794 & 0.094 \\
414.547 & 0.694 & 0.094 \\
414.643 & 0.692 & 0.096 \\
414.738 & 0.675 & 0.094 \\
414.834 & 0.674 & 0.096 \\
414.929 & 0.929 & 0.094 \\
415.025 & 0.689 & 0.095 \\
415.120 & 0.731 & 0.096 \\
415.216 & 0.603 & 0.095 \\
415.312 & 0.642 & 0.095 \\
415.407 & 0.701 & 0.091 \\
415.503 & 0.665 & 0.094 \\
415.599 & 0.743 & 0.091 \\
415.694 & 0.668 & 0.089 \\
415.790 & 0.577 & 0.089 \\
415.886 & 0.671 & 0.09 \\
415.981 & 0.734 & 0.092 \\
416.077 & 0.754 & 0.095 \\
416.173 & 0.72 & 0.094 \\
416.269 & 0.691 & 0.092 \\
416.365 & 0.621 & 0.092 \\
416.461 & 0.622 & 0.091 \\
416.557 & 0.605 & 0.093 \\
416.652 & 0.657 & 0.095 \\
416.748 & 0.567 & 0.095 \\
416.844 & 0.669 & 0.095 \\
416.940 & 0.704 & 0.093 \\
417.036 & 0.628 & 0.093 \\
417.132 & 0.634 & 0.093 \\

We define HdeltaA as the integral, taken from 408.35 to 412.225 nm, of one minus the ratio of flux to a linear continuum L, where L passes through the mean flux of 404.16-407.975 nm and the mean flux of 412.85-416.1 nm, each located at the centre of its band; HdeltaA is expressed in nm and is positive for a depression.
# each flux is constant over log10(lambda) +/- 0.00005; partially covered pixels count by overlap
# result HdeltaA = 0.73 nm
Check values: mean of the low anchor 0.715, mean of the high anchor 0.689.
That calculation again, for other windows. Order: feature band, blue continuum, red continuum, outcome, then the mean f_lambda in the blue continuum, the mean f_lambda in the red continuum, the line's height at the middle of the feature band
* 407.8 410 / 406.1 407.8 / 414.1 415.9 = 0.37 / 0.728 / 0.692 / 0.719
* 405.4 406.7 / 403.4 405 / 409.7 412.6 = -0.15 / 0.697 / 0.566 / 0.662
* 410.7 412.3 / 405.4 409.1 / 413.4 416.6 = 0.25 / 0.689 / 0.702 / 0.696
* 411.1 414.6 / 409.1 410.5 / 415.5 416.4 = -0.23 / 0.56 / 0.686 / 0.622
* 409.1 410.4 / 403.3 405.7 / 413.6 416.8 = 0.25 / 0.711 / 0.691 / 0.701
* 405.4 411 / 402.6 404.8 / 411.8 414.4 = 0.40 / 0.685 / 0.684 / 0.684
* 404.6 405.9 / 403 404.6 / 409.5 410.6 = -0.13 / 0.697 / 0.529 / 0.658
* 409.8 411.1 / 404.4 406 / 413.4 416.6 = 0.37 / 0.7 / 0.702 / 0.701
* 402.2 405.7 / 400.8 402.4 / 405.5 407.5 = 0.14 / 0.72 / 0.733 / 0.726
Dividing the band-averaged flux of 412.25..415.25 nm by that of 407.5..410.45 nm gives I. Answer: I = 1.15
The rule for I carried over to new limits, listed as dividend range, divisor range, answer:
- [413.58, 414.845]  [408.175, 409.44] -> 1.18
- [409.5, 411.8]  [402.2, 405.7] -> 0.76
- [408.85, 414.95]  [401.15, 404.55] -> 0.88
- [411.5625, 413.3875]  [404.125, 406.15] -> 0.93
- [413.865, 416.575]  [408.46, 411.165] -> 1.26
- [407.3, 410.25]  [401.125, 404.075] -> 0.87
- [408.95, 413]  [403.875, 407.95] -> 0.81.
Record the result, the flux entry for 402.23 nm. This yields 0.661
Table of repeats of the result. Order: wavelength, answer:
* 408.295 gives 0.606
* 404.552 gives 0.458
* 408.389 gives 0.519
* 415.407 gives 0.701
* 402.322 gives 0.701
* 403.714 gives 0.552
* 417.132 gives 0.634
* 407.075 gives 0.825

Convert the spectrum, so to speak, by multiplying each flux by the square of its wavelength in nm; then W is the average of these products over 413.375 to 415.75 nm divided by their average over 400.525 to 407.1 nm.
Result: 1.05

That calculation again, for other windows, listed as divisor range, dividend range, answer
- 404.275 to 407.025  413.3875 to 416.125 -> 1.02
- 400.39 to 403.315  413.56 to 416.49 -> 1.07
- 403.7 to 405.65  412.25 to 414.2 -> 1.01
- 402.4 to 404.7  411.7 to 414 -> 1.05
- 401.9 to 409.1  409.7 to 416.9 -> 0.95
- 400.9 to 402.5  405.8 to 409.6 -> 0.96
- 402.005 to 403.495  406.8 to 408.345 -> 1.03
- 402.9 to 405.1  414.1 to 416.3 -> 1.06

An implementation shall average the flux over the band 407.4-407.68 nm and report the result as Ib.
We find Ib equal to 0.596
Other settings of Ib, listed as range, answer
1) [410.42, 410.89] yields 0.463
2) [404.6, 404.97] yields 0.727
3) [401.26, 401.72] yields 0.698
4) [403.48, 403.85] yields 0.654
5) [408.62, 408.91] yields 0.552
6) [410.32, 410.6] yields 0.428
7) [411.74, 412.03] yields 0.666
